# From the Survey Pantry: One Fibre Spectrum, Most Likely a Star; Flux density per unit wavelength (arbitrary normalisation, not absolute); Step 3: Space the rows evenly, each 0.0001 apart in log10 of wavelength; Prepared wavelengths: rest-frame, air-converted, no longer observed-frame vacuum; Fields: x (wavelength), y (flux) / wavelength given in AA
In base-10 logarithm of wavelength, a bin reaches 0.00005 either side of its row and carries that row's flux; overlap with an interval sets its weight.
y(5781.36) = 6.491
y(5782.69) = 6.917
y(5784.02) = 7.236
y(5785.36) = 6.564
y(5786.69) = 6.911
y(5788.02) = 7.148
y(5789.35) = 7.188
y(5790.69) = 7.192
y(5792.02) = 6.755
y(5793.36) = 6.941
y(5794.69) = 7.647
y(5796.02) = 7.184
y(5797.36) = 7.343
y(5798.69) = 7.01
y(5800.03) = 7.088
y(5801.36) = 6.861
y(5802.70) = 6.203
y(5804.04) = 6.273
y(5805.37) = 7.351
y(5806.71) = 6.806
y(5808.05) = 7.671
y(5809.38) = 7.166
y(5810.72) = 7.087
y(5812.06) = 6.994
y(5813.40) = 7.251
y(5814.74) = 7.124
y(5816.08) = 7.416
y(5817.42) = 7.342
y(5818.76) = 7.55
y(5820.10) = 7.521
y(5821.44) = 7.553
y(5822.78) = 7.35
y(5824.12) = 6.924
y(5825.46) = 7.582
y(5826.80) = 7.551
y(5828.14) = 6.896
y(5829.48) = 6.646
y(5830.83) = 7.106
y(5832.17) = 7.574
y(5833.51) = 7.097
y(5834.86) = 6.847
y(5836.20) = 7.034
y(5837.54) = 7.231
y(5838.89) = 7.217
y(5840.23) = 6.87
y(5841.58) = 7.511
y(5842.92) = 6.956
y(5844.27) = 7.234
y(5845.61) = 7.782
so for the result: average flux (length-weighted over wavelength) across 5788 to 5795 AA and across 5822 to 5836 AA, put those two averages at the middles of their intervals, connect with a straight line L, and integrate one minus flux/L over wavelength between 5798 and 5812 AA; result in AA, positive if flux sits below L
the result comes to 0.3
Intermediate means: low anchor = 7.12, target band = 6.96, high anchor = 7.16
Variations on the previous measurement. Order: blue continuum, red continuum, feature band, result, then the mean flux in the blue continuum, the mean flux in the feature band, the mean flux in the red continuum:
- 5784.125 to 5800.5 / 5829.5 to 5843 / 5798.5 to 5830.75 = -0.1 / 7.08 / 7.13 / 7.13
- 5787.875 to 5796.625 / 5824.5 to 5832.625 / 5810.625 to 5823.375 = -0.2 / 7.15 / 7.33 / 7.21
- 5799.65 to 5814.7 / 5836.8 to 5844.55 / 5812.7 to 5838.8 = -0.6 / 6.98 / 7.24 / 7.16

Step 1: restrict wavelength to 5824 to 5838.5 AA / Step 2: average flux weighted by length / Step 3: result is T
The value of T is 7.14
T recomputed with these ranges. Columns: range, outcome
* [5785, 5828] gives 7.14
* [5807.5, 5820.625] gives 7.31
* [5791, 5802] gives 7.11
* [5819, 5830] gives 7.28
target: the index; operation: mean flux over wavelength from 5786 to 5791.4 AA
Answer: 7.11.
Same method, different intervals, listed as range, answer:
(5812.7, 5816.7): 7.25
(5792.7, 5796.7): 7.26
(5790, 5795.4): 7.13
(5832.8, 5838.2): 7.06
